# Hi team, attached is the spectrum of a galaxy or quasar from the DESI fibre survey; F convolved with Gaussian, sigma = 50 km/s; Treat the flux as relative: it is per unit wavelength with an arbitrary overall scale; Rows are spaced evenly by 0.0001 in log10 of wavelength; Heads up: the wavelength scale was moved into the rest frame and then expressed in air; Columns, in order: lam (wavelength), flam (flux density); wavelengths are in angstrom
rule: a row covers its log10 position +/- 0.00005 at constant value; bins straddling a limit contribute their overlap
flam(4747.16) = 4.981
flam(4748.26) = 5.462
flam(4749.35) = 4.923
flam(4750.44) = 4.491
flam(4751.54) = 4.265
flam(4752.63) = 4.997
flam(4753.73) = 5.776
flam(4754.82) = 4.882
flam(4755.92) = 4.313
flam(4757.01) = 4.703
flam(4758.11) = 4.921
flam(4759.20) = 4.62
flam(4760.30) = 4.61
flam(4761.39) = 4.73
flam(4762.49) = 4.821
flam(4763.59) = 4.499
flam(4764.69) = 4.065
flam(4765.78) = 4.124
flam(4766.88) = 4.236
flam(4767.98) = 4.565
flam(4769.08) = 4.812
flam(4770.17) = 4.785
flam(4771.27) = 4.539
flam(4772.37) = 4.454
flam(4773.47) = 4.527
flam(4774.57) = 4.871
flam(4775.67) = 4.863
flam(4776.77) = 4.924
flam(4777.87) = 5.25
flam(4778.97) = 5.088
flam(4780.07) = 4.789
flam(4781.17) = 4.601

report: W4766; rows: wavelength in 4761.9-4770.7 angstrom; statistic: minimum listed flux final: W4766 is 4.065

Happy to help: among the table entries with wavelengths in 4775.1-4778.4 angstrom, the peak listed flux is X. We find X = 5.25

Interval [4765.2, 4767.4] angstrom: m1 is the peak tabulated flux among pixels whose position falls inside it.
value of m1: 4.236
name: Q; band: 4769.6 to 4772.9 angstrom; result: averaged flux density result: 4.6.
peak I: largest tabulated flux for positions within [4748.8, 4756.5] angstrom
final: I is 5.776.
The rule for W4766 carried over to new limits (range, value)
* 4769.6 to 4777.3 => 4.454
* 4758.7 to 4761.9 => 4.61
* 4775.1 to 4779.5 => 4.863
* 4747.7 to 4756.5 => 4.265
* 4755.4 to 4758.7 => 4.313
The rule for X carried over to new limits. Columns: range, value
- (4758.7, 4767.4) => 4.821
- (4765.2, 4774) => 4.812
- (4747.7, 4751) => 5.462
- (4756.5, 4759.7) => 4.921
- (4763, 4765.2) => 4.499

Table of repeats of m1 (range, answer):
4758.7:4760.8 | 4.62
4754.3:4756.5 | 4.882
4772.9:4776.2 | 4.871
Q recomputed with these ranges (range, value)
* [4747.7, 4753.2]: 4.82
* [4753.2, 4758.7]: 4.92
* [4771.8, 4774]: 4.49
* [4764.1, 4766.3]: 4.11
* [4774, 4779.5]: 5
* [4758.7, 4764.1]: 4.65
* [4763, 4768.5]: 4.3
